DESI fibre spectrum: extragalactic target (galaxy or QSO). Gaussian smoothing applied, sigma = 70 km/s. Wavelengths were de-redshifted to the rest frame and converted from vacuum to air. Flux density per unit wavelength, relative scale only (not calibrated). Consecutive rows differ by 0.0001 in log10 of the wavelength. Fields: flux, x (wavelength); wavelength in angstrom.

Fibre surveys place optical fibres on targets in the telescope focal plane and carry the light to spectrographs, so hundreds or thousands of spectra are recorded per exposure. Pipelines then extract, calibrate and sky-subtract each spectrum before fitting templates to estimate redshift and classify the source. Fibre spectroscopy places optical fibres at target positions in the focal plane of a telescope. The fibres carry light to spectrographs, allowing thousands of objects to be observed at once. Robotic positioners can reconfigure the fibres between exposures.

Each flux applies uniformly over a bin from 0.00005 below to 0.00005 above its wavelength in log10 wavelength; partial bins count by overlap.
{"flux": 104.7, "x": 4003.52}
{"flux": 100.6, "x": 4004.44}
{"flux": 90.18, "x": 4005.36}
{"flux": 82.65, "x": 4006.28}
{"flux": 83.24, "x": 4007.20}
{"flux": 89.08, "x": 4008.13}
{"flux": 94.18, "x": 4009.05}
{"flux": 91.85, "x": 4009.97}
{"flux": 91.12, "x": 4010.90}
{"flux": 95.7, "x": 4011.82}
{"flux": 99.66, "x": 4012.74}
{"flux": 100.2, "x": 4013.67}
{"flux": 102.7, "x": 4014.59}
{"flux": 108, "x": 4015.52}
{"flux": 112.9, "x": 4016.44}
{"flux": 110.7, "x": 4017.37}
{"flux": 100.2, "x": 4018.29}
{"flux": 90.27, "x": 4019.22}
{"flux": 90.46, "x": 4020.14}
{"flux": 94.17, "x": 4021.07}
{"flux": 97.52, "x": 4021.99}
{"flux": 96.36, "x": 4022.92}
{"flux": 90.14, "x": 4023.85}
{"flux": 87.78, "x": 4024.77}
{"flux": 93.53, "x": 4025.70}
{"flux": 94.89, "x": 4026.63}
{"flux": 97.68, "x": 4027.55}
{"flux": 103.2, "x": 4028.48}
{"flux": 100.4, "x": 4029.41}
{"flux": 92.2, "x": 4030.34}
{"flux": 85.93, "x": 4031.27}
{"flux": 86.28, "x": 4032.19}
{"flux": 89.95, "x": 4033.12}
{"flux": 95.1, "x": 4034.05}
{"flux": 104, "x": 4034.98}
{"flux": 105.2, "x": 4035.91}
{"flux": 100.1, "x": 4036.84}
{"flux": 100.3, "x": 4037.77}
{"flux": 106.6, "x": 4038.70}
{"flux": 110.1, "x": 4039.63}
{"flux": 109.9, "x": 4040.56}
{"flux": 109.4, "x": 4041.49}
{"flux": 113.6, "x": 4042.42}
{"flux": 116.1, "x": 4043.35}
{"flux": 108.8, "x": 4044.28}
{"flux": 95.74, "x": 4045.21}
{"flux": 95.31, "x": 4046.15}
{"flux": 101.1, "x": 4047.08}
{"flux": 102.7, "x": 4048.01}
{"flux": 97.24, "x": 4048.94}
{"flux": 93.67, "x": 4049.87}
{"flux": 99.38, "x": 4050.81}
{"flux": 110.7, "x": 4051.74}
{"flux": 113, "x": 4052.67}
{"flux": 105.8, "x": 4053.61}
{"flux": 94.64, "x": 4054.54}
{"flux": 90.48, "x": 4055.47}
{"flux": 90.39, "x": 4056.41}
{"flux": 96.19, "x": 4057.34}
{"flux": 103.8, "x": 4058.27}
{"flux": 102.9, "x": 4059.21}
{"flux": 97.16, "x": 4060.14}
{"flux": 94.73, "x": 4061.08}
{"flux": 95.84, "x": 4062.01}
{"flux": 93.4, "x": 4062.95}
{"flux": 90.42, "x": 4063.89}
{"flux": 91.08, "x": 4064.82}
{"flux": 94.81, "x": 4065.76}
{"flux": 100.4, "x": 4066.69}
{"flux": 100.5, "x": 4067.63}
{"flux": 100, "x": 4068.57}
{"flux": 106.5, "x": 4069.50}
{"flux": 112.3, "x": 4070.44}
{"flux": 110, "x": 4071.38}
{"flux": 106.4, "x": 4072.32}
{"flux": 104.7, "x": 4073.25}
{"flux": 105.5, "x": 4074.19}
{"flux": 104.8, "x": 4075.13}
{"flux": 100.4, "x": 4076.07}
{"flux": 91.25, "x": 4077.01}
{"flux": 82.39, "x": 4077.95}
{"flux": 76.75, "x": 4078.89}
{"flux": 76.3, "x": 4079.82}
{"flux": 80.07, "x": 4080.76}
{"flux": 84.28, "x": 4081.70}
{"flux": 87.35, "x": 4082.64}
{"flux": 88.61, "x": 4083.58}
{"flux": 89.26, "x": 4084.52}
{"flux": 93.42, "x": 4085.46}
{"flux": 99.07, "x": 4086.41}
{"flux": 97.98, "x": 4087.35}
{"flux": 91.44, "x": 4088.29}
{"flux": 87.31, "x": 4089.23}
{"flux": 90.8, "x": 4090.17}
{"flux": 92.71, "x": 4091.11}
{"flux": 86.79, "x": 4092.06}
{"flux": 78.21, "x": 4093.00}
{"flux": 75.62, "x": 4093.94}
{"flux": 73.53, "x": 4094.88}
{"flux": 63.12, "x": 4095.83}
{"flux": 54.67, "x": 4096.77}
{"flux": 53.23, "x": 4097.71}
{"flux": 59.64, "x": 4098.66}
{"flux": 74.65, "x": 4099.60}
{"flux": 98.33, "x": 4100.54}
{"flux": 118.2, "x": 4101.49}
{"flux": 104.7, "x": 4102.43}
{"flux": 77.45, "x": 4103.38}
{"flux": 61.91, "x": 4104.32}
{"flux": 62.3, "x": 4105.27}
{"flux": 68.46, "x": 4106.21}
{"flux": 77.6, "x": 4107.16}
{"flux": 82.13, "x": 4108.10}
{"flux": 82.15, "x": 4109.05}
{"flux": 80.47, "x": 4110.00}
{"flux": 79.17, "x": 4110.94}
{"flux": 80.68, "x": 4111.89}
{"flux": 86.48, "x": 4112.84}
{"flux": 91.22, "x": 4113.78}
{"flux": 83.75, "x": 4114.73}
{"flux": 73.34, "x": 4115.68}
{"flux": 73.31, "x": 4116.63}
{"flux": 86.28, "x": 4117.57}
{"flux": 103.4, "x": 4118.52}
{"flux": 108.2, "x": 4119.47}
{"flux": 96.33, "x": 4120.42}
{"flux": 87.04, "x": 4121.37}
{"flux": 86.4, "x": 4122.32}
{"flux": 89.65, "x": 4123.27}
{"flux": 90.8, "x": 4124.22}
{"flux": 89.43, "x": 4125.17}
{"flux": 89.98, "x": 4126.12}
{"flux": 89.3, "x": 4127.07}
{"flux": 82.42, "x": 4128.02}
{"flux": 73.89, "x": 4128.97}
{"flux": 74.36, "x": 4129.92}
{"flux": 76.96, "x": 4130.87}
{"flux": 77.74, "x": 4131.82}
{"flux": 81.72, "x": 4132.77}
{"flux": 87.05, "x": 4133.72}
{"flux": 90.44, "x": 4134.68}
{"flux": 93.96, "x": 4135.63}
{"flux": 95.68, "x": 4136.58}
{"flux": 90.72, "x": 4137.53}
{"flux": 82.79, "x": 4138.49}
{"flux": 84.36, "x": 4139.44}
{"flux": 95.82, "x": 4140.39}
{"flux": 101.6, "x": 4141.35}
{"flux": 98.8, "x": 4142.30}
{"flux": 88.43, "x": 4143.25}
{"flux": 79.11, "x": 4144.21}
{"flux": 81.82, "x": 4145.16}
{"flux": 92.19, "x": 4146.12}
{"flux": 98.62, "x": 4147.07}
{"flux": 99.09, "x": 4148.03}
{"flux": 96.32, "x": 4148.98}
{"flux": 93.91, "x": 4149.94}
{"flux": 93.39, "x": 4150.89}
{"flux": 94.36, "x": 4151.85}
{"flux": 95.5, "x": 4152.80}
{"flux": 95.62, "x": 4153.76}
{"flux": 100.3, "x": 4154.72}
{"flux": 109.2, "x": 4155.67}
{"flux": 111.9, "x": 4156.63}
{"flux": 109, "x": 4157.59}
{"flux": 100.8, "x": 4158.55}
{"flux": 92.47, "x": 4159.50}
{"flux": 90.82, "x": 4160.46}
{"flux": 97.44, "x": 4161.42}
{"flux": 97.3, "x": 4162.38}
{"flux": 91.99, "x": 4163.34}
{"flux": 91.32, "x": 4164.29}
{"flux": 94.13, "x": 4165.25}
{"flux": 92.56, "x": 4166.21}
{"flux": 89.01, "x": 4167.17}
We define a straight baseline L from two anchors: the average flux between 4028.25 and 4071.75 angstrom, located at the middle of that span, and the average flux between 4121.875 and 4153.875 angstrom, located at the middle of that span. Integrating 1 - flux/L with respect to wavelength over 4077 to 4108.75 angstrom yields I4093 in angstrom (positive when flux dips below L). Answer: 4.4 angstrom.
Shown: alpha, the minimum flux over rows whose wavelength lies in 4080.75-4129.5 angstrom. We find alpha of 53.23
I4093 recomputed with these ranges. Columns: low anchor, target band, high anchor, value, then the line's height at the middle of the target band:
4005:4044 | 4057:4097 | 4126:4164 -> 1.39 angstrom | 95.4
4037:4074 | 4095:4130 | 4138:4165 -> 5.63 angstrom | 97.8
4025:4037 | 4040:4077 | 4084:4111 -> -4.84 angstrom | 89.7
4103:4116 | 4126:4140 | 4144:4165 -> 0.44 angstrom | 87.4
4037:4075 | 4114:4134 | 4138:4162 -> 2.33 angstrom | 97.1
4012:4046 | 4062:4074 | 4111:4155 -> -0.62 angstrom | 95.8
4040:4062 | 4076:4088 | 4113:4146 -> 1.03 angstrom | 96.2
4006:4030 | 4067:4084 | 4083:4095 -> -1.04 angstrom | 89.9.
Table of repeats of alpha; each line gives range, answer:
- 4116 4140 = 73.31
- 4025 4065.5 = 85.93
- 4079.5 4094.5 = 75.62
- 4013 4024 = 90.14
